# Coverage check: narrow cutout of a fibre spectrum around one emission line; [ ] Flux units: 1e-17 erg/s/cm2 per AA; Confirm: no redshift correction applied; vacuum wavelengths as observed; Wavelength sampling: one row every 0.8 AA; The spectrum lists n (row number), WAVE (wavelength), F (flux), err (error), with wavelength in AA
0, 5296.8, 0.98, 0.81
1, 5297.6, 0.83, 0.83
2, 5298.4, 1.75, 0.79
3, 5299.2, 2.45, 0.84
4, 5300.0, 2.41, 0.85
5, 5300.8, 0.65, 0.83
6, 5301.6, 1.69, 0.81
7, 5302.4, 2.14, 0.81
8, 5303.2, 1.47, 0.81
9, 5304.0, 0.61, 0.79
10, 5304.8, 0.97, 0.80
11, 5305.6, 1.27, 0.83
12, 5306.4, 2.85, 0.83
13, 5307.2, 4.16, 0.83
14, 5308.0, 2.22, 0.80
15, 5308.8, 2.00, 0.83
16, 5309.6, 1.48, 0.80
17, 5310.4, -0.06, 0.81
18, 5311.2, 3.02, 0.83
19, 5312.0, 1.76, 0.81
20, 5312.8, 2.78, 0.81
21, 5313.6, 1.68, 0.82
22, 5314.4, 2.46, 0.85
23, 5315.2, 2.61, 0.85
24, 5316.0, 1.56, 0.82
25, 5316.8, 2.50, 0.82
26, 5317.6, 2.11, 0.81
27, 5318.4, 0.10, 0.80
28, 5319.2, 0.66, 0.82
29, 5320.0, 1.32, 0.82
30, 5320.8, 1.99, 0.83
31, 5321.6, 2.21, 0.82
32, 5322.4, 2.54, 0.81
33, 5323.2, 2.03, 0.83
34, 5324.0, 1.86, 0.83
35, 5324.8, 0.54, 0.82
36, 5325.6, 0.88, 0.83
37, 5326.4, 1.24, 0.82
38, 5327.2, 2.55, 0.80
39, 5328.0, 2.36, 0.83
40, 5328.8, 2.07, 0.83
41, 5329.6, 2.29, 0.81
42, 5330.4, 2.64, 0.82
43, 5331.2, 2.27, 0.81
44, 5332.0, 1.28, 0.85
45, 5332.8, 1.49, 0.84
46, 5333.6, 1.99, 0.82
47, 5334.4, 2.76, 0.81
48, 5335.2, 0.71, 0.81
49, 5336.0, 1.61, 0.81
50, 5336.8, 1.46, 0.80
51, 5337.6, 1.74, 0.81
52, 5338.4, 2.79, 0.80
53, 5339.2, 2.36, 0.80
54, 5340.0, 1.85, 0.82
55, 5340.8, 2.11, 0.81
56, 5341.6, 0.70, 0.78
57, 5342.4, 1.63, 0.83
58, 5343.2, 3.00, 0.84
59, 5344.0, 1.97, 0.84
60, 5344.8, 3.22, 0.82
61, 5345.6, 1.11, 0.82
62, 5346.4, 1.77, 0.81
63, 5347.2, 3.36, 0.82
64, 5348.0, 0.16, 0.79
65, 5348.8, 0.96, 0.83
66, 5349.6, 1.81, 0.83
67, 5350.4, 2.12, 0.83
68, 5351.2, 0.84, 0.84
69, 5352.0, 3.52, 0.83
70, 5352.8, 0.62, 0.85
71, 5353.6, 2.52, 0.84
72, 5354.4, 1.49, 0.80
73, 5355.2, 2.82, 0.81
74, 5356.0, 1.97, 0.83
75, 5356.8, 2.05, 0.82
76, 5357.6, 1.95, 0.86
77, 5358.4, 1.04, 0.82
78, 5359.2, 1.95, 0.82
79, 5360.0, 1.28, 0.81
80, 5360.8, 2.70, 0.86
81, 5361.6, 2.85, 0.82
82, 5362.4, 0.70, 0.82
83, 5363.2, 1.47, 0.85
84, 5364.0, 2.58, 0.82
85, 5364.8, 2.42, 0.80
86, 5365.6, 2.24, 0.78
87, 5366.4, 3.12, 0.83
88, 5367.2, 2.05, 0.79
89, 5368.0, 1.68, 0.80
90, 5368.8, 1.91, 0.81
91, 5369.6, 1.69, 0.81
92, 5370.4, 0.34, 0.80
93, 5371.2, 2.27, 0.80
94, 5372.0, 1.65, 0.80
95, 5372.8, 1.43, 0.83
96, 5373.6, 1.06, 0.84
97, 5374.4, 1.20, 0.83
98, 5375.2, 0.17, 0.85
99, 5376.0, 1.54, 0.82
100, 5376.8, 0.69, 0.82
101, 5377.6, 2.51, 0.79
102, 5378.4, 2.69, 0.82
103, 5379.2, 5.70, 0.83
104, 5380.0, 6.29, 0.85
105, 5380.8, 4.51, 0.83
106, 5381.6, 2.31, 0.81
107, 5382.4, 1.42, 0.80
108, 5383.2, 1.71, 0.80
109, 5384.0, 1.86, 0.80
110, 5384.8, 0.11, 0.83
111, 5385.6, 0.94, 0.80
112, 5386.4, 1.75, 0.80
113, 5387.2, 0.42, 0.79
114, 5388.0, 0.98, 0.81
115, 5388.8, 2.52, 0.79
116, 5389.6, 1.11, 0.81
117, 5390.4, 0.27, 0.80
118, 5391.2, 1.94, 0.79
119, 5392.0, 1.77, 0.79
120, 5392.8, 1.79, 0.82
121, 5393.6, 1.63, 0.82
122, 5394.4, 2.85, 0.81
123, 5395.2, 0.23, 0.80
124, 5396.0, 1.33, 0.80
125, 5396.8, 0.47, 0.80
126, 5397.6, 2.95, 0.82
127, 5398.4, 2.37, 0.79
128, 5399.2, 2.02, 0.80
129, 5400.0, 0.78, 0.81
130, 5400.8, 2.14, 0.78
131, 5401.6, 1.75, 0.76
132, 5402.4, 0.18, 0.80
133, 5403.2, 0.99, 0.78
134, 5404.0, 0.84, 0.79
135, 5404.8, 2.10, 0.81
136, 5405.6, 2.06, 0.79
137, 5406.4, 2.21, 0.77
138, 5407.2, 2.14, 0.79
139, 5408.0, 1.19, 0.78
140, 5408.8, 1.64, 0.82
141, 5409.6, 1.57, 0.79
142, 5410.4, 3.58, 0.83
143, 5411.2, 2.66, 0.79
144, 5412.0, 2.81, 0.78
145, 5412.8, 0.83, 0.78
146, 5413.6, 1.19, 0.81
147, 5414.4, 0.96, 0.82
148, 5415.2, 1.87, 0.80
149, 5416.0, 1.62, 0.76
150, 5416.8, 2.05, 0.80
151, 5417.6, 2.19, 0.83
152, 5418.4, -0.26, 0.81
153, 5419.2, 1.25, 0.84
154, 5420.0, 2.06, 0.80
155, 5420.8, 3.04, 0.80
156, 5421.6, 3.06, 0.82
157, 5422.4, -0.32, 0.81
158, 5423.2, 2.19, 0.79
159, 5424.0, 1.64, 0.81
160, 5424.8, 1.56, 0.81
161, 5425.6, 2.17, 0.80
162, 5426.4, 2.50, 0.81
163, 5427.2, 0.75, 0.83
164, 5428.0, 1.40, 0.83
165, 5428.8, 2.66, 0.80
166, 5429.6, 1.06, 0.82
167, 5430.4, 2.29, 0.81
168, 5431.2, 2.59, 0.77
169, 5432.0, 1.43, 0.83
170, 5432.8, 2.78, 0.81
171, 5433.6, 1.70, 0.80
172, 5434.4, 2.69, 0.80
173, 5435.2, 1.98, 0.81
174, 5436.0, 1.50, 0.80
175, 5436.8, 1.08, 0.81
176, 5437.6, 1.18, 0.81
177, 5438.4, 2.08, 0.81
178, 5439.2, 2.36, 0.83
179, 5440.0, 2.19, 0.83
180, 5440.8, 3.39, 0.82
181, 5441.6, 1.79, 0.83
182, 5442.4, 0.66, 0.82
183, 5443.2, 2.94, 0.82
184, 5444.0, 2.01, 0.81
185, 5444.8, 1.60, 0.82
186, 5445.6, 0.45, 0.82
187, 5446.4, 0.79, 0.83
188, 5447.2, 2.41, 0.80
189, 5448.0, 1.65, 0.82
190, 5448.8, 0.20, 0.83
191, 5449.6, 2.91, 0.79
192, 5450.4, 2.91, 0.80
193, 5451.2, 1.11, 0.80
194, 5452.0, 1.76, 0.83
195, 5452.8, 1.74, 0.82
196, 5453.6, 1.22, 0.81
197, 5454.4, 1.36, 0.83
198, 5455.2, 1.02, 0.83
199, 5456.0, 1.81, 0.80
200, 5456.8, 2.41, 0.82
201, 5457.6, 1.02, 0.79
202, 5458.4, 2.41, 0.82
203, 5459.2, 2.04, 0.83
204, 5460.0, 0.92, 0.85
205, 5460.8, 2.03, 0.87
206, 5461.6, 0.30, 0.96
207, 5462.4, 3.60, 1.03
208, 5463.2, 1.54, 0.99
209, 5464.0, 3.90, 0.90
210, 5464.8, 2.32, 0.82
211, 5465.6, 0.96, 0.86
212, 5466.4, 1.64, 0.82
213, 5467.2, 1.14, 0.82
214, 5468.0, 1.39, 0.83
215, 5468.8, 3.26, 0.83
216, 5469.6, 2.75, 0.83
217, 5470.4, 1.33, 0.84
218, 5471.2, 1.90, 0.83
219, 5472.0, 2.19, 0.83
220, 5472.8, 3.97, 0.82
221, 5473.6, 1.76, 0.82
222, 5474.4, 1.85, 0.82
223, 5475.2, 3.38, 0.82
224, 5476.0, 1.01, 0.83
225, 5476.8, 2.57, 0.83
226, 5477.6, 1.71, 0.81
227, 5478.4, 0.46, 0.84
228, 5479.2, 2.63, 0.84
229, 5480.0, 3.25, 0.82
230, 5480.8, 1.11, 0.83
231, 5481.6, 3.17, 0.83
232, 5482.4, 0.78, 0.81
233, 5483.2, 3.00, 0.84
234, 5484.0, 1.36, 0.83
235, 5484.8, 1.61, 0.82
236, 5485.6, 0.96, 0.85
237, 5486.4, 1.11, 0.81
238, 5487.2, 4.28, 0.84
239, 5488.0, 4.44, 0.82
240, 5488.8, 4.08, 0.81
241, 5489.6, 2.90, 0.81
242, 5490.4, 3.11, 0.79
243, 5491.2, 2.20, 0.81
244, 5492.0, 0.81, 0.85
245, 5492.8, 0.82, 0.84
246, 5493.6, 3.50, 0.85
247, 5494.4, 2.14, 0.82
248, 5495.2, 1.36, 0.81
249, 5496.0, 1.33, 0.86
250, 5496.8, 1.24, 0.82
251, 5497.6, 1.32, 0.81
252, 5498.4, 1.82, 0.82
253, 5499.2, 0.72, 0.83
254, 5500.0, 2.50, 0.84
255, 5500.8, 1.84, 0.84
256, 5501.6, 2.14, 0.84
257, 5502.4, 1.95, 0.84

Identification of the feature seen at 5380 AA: H-beta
